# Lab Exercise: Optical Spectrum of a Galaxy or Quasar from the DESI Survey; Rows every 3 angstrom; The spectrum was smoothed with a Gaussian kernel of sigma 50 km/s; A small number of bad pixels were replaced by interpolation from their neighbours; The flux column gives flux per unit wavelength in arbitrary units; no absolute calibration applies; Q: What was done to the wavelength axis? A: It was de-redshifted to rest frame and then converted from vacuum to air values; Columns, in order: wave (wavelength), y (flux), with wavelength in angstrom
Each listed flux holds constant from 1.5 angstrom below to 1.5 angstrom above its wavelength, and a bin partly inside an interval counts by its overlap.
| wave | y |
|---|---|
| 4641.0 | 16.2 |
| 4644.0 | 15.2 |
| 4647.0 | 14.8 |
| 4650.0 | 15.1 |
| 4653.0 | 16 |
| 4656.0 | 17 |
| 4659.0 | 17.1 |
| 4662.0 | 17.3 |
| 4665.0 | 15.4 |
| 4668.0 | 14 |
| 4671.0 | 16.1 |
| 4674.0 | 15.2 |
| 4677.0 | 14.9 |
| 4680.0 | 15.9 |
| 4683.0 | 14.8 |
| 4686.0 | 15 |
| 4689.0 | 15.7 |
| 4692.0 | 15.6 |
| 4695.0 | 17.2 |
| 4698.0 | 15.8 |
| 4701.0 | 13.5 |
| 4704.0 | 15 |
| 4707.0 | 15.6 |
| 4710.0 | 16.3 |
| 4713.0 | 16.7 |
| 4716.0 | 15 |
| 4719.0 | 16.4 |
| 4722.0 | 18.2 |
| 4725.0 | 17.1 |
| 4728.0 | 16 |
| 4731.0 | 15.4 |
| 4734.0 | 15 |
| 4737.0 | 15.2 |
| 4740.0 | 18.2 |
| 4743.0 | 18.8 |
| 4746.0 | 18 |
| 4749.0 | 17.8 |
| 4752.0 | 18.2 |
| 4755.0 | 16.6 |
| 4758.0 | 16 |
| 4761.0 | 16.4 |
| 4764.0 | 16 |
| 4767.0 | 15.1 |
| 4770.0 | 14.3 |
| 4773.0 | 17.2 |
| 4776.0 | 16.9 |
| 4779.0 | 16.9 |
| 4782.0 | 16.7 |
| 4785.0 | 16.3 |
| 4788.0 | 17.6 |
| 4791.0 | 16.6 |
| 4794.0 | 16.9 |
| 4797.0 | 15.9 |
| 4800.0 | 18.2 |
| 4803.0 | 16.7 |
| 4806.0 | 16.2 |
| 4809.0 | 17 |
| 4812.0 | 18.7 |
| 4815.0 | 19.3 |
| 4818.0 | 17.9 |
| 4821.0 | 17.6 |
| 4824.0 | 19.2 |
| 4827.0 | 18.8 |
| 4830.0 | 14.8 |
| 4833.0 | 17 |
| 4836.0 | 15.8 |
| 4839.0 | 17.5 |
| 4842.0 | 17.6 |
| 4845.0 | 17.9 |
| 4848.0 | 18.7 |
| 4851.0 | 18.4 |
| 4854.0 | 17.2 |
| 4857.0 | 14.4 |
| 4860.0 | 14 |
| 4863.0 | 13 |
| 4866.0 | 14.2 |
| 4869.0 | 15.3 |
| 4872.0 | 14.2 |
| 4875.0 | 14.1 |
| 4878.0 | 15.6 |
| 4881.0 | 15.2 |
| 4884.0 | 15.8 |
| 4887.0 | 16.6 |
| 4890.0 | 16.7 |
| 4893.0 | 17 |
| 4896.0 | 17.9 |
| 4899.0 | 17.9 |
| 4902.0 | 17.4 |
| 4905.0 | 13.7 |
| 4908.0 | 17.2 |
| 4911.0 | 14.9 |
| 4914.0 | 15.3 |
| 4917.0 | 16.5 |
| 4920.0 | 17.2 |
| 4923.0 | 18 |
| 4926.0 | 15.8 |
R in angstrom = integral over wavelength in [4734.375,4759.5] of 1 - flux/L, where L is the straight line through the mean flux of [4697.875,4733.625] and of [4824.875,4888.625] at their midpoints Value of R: -2.1 angstrom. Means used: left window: 15.9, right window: 16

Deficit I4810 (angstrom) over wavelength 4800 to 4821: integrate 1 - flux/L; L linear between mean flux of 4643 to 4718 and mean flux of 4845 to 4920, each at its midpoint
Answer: -2.4 angstrom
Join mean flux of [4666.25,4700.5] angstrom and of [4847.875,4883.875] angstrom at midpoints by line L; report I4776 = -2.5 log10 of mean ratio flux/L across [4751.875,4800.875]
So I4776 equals -0.08 mag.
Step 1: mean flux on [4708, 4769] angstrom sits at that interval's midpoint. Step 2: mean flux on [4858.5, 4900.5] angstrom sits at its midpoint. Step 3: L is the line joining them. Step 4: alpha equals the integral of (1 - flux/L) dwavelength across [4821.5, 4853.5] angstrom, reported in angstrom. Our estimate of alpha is -3.5 angstrom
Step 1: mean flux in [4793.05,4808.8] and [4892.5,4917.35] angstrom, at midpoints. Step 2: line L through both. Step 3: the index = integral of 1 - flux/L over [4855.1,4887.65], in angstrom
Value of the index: 3.50 angstrom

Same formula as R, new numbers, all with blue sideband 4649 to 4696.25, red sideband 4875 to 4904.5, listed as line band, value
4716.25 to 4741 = -0.60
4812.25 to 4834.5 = -2.21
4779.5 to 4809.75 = -1.24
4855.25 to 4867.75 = 1.81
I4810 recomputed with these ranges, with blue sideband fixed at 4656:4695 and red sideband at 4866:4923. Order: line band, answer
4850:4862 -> 0.1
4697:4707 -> 0.6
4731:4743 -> -0.4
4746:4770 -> -1.1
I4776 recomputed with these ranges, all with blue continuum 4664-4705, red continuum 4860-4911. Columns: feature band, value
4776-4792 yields -0.09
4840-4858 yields -0.12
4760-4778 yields -0.04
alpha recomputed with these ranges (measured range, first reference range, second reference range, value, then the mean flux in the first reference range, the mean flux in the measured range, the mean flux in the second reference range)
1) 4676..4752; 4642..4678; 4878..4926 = -1.5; 15.7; 16.2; 16.4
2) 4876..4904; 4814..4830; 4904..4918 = -0.7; 18.2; 16.6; 15.5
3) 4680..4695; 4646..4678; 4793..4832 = 0.5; 15.7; 15.5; 17.5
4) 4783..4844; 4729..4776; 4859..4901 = -4.5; 16.6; 17.3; 15.6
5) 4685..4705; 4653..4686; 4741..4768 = 0.9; 15.7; 15.4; 17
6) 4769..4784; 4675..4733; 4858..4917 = -0.7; 15.8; 16.5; 15.6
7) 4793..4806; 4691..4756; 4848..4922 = -0.5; 16.4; 16.8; 15.9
